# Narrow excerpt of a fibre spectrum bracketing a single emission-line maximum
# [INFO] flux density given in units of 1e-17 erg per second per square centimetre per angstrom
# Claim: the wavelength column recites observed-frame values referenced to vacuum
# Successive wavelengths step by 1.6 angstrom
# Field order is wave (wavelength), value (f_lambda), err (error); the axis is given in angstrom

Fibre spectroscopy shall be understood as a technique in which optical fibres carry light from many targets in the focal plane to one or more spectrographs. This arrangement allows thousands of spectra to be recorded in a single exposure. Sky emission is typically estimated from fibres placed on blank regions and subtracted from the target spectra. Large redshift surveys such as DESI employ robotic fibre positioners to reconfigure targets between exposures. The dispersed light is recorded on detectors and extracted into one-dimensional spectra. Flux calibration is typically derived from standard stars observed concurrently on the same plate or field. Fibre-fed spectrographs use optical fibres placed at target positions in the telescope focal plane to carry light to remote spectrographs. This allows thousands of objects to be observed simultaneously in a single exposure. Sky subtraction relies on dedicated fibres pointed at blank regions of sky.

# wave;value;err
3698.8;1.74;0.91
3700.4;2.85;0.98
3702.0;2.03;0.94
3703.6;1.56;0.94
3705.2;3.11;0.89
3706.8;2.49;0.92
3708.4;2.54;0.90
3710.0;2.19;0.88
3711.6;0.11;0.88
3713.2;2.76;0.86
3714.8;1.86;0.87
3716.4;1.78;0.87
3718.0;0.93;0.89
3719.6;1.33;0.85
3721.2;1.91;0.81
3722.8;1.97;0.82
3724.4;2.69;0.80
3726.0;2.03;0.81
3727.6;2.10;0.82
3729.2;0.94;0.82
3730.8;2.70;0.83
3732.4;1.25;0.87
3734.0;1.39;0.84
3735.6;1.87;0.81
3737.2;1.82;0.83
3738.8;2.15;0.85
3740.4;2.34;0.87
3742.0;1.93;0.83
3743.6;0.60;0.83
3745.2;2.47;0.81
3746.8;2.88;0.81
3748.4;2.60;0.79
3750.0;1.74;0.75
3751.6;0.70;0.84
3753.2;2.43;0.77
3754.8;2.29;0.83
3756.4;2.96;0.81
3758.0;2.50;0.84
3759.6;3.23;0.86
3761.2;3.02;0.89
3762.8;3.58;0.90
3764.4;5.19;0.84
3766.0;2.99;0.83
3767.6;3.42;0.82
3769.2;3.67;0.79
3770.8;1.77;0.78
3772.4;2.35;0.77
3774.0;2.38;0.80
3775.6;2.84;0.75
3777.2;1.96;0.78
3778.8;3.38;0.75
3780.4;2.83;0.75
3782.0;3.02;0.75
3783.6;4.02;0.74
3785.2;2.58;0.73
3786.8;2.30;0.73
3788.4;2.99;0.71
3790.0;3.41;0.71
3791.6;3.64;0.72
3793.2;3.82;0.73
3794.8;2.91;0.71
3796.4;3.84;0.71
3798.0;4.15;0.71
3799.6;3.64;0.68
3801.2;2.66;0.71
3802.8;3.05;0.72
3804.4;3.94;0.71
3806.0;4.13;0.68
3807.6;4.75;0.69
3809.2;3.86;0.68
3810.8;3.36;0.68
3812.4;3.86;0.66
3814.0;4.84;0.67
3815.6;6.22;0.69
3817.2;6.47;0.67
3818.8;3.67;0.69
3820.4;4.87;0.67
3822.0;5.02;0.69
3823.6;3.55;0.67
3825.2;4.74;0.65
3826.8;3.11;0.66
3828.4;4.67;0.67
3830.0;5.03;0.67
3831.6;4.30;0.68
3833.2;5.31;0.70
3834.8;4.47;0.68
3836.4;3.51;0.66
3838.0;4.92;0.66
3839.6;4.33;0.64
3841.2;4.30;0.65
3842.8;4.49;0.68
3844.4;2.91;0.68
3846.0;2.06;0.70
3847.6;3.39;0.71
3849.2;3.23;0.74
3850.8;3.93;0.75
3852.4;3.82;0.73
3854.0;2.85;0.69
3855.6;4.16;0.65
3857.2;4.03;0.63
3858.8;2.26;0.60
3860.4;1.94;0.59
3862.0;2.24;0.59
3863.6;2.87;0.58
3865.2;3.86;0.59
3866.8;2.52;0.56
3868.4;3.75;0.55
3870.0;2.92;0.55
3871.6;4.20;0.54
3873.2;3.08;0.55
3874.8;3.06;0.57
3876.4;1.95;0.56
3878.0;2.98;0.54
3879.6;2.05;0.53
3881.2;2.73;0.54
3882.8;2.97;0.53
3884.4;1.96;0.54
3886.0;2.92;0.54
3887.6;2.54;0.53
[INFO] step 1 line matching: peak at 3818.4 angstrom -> C IV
